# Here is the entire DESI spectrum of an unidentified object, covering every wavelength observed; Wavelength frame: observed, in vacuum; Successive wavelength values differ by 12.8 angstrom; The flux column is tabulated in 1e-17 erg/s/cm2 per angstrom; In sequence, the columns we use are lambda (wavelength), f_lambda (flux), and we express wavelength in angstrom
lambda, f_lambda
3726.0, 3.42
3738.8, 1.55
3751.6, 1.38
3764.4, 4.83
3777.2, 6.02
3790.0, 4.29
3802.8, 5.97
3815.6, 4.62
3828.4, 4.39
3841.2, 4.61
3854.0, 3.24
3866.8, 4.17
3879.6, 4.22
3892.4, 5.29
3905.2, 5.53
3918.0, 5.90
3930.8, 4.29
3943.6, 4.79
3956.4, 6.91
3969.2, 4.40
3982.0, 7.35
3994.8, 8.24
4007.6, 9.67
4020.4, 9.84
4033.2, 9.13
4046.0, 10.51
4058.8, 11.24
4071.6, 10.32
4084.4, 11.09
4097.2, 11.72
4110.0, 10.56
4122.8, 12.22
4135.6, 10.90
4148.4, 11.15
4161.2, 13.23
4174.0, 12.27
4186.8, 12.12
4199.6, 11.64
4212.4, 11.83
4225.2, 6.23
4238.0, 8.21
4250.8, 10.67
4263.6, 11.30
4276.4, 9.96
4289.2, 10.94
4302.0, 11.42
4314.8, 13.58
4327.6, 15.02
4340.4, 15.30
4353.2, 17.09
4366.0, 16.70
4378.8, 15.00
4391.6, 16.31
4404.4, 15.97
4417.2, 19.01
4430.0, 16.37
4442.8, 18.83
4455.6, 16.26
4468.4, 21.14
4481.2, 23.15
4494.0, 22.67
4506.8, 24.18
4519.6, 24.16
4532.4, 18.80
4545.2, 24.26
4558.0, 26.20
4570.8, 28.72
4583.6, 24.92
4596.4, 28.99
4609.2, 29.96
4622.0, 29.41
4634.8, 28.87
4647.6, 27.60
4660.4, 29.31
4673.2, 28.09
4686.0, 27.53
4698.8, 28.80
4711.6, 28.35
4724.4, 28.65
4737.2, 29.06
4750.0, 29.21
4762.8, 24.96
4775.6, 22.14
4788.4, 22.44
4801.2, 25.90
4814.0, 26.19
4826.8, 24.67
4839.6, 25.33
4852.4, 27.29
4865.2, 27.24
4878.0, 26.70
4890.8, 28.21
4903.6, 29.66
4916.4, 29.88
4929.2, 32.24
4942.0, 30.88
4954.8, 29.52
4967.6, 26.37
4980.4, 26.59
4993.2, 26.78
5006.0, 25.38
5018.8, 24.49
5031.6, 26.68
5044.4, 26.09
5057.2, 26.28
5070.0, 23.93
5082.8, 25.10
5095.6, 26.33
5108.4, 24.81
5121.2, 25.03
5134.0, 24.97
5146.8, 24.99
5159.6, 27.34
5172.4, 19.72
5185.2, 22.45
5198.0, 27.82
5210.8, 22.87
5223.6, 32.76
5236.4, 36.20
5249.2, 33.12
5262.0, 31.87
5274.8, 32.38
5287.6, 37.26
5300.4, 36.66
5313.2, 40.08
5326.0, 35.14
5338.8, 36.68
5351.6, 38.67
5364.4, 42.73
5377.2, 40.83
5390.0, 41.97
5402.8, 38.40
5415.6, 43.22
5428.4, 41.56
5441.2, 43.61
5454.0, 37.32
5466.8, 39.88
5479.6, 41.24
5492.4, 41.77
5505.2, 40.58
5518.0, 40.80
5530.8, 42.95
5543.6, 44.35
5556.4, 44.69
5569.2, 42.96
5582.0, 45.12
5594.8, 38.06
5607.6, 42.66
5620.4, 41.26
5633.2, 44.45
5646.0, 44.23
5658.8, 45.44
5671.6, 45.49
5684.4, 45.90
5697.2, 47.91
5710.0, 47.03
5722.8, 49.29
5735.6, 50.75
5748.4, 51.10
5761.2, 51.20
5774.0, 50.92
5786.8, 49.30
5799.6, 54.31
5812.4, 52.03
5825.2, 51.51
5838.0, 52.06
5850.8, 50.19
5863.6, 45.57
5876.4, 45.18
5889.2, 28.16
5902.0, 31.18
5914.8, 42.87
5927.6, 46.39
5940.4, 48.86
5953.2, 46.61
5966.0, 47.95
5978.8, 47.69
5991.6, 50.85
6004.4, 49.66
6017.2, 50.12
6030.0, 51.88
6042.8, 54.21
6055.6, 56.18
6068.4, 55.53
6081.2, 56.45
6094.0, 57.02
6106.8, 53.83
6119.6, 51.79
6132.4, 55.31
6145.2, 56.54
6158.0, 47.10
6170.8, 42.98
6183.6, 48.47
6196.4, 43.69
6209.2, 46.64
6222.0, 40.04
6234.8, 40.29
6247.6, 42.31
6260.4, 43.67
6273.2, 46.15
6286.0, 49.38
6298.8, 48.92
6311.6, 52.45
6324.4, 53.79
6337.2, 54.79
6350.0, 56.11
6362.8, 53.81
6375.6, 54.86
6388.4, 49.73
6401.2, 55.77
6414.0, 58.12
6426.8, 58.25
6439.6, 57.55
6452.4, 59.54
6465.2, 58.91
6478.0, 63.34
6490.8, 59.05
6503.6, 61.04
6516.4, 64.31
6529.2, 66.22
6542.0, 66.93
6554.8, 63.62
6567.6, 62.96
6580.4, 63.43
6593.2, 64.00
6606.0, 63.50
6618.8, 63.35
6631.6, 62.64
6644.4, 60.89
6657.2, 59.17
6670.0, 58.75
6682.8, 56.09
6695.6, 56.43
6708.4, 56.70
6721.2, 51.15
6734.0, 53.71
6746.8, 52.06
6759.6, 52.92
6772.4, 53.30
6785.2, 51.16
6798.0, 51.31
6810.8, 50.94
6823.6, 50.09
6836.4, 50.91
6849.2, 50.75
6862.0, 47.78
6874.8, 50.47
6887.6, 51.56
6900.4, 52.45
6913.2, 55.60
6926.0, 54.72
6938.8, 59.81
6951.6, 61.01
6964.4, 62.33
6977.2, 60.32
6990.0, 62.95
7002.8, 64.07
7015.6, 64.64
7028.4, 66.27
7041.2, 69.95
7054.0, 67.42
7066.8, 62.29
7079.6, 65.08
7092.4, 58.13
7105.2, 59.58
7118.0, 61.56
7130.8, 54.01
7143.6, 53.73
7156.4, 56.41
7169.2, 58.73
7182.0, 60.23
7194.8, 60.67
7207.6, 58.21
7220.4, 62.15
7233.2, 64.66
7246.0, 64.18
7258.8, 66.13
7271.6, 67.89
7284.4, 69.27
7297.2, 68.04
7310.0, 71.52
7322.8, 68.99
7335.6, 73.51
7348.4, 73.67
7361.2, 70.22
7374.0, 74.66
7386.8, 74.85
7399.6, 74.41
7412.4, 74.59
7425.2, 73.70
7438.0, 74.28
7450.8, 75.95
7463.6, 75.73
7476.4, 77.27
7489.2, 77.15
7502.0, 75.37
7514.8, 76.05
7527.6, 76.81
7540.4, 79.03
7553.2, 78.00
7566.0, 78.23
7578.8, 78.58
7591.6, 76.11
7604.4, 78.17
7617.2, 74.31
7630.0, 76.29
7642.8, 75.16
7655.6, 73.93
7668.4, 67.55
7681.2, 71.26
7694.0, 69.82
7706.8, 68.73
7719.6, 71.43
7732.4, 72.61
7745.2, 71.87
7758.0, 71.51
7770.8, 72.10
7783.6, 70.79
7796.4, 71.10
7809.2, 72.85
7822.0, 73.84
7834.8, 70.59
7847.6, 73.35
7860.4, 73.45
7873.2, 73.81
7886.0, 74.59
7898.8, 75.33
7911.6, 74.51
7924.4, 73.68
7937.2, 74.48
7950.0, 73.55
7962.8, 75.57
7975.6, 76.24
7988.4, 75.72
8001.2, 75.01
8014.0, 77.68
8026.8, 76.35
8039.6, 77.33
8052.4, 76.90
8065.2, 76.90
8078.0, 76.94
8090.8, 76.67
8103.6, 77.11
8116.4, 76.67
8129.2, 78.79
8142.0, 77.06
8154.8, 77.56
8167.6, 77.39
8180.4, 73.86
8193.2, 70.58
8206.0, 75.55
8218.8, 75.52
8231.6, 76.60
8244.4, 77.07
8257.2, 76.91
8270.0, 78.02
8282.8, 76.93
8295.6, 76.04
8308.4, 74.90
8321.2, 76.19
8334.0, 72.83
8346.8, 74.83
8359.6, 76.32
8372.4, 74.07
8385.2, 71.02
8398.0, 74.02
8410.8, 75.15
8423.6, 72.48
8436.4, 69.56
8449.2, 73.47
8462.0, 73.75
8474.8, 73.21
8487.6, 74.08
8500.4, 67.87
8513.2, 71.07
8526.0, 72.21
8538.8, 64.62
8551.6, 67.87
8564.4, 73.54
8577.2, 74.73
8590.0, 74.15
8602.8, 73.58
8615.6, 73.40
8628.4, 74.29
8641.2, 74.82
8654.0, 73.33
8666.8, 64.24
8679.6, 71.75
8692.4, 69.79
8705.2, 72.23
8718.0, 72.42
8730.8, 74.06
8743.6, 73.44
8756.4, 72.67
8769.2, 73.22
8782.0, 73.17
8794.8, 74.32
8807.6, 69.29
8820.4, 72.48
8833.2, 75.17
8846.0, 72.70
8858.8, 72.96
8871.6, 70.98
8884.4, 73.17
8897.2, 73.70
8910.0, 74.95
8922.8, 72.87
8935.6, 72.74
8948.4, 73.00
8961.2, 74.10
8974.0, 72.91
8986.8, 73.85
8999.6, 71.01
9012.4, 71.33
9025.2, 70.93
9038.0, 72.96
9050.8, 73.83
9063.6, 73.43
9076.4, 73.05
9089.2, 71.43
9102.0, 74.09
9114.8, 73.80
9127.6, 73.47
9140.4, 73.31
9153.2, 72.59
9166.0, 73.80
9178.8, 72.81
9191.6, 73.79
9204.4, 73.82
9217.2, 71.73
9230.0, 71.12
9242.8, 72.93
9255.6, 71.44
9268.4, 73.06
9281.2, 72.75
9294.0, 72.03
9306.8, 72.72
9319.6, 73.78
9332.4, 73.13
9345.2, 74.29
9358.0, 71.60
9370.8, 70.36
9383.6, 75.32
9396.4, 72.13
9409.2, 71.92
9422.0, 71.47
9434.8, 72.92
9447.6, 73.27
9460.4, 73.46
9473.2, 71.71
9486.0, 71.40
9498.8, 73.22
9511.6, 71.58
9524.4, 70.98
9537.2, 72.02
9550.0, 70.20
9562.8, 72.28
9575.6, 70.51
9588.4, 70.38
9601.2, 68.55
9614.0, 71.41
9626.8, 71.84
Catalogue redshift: 0.000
